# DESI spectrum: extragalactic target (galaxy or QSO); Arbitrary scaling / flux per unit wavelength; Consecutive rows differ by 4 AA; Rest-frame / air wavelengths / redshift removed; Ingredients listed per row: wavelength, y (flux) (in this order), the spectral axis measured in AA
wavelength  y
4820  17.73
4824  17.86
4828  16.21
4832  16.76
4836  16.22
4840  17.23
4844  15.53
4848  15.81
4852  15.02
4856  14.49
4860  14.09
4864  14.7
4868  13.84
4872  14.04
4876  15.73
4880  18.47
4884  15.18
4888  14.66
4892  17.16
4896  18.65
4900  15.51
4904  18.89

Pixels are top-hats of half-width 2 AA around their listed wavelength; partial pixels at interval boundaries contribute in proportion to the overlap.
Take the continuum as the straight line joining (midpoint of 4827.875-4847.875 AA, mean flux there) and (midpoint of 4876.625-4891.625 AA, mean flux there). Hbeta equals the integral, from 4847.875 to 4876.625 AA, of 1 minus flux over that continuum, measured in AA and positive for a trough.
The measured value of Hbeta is 2.95 AA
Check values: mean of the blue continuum 16.4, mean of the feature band 14.6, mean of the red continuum 16.2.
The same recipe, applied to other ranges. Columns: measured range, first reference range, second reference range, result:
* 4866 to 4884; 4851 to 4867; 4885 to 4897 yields 0.1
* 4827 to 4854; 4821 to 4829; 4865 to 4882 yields 0.9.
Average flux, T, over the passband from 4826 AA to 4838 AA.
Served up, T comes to 16.4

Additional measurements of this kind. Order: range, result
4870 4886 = 15.9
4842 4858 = 15.2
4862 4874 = 14.2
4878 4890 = 16.1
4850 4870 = 14.4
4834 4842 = 16.7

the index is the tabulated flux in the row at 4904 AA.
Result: 18.89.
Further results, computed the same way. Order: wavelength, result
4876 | 15.73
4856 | 14.49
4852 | 15.02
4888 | 14.66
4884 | 15.18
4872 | 14.04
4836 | 16.22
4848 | 15.81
